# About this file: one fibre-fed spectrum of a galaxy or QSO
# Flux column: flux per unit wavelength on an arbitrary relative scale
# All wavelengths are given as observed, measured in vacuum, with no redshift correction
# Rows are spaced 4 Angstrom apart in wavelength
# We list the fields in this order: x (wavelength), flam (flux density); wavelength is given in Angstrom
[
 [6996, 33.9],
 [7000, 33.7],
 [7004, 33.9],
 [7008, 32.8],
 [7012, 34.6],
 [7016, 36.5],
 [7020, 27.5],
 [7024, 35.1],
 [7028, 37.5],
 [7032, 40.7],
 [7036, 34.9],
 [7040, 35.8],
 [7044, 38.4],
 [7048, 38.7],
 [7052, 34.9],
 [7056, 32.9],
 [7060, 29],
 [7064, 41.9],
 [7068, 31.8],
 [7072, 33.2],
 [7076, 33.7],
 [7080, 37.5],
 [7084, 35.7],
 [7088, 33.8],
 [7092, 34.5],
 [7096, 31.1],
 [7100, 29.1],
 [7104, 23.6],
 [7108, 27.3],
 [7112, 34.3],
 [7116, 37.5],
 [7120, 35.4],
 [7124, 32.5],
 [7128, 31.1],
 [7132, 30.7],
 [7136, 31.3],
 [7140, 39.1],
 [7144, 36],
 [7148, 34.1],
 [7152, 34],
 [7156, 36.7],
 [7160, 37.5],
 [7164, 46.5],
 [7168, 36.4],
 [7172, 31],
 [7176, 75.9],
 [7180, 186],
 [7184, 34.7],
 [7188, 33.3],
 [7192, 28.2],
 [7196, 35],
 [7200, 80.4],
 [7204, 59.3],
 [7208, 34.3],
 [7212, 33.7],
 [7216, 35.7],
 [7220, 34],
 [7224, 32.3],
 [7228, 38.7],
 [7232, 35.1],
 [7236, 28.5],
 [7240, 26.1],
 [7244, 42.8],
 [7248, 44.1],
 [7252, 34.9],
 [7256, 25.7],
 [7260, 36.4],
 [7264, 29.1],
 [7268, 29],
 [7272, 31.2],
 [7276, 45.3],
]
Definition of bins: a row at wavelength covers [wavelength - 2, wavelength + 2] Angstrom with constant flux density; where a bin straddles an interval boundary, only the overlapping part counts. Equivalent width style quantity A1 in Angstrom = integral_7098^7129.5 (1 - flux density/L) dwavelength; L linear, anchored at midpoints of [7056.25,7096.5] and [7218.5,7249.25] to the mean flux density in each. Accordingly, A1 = 2.8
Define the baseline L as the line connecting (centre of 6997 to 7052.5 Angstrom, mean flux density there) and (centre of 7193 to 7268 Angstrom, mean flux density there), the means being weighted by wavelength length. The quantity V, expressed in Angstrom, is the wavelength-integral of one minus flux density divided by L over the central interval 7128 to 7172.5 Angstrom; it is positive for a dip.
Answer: 1.3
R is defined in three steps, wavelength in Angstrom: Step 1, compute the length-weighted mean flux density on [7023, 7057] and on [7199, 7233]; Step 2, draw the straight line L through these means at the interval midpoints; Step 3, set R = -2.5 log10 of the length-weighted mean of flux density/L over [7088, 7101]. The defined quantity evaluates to 0.19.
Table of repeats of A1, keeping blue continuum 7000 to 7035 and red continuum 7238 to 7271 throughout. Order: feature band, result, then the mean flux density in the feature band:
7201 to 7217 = -4.7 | 43.5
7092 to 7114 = 3.0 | 29.6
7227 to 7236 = -0.3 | 34.8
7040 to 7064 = -0.6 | 35.5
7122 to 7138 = 1.3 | 31.4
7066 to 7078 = 0.5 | 32.9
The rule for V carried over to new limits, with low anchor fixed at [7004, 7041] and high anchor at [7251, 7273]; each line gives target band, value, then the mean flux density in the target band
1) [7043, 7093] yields -1.2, 35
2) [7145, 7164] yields -2.4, 36.7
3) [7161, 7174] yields -2.2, 37.9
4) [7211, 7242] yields -1.5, 33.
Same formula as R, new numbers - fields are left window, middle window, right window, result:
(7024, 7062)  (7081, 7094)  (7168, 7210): 0.22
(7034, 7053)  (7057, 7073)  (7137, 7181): 0.16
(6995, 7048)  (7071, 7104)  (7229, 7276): 0.06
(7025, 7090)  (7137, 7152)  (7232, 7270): -0.04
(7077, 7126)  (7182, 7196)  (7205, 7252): 0.07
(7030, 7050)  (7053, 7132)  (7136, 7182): 0.32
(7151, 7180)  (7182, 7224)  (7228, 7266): 0.09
